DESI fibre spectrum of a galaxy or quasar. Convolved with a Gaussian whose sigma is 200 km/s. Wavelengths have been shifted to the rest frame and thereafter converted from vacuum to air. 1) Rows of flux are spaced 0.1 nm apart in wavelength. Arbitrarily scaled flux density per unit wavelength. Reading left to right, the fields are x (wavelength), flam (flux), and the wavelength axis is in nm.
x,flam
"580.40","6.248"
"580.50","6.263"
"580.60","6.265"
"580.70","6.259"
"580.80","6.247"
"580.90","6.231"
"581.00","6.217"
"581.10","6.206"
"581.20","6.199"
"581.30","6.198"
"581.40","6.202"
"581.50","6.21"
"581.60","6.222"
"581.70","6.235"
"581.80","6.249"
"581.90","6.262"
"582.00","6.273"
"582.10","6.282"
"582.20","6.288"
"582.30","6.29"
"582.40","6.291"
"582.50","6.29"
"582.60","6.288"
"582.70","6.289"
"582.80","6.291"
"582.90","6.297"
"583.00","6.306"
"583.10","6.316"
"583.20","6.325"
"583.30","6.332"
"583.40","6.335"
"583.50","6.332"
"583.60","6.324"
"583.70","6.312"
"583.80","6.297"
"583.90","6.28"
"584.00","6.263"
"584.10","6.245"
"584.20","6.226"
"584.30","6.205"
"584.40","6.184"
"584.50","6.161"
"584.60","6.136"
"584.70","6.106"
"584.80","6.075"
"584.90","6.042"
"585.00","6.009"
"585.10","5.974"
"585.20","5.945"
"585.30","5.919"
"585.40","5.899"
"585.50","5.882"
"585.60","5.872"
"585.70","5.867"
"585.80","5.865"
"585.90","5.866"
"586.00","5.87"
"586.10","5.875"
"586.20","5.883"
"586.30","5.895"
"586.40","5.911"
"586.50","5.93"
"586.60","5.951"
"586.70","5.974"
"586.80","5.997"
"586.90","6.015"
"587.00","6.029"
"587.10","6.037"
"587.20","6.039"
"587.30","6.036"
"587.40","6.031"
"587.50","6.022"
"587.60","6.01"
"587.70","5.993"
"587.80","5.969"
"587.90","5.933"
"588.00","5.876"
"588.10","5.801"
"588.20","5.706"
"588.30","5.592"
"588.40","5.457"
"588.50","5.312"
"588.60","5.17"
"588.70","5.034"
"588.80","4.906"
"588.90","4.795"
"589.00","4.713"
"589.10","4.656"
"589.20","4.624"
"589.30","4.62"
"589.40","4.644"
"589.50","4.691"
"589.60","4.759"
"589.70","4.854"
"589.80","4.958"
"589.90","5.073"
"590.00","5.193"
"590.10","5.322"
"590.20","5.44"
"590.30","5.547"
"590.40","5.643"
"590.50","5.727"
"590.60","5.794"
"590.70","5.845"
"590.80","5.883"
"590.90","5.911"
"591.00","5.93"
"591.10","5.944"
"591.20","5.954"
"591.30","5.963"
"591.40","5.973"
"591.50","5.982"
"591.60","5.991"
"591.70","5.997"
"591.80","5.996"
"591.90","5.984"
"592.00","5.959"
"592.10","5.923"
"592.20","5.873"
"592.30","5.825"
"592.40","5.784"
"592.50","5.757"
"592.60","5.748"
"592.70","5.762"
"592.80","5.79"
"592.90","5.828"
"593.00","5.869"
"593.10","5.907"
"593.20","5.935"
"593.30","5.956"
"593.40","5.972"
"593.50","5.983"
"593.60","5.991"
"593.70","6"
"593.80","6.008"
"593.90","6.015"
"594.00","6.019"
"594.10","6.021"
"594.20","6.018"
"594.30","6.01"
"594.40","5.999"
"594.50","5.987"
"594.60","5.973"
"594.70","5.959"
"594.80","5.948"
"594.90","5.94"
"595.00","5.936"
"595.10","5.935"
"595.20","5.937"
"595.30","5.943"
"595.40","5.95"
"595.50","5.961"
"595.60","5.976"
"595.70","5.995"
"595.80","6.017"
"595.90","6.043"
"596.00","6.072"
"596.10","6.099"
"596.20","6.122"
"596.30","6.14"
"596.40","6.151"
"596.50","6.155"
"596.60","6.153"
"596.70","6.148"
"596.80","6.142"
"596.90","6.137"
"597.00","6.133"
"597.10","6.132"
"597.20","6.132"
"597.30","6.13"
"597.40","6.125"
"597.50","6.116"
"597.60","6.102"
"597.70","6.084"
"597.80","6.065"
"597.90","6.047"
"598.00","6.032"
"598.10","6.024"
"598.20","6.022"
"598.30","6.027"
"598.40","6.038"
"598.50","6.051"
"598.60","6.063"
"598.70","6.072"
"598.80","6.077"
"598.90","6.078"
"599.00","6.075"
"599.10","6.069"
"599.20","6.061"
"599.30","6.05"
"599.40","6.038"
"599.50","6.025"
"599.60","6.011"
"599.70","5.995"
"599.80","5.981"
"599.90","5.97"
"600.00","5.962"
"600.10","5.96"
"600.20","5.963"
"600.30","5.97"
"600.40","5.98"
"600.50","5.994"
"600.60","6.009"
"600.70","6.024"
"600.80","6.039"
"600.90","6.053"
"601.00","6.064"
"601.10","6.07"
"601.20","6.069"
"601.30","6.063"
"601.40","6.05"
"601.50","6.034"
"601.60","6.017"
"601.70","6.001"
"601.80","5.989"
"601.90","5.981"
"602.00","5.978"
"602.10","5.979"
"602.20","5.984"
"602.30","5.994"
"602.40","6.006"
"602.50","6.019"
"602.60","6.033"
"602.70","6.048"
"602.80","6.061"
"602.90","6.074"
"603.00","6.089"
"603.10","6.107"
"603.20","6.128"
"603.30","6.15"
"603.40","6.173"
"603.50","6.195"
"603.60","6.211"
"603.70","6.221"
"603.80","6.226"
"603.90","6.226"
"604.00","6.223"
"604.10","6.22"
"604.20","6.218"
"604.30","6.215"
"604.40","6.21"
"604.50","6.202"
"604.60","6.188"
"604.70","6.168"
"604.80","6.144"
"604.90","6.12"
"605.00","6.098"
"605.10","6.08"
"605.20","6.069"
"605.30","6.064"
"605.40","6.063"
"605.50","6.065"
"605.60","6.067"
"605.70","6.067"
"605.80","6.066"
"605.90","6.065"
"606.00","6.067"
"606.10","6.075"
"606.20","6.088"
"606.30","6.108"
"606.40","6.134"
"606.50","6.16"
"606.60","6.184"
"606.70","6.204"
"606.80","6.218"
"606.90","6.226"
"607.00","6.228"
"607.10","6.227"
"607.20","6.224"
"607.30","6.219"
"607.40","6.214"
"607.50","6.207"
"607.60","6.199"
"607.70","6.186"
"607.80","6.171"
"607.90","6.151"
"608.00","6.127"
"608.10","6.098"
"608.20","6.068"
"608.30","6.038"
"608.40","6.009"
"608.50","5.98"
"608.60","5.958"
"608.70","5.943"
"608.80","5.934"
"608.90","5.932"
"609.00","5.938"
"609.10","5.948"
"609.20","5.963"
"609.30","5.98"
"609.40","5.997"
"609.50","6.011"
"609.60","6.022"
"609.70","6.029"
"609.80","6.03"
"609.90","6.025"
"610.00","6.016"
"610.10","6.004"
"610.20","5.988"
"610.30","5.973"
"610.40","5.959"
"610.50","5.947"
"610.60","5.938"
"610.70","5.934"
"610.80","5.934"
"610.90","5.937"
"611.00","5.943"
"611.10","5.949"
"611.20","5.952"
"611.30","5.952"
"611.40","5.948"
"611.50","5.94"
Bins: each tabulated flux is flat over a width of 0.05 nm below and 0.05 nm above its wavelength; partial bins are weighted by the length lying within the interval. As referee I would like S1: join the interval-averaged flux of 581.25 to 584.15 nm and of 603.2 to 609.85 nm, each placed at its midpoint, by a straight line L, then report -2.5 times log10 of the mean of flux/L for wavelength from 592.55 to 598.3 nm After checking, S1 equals 0.03 mag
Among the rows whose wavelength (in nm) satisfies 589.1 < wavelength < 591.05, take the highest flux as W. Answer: 5.93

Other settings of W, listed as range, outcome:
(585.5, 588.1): 6.039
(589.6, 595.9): 6.043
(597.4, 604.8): 6.226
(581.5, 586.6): 6.335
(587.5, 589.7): 6.022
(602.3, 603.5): 6.195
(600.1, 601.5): 6.07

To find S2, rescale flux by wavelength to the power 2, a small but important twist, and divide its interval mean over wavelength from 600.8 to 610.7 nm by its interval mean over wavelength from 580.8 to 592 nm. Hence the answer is 1.1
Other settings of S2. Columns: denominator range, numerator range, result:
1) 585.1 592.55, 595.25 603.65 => 1.11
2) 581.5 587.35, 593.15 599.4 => 1.03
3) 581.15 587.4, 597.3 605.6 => 1.05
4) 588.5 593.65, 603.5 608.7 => 1.16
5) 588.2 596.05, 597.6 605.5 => 1.10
